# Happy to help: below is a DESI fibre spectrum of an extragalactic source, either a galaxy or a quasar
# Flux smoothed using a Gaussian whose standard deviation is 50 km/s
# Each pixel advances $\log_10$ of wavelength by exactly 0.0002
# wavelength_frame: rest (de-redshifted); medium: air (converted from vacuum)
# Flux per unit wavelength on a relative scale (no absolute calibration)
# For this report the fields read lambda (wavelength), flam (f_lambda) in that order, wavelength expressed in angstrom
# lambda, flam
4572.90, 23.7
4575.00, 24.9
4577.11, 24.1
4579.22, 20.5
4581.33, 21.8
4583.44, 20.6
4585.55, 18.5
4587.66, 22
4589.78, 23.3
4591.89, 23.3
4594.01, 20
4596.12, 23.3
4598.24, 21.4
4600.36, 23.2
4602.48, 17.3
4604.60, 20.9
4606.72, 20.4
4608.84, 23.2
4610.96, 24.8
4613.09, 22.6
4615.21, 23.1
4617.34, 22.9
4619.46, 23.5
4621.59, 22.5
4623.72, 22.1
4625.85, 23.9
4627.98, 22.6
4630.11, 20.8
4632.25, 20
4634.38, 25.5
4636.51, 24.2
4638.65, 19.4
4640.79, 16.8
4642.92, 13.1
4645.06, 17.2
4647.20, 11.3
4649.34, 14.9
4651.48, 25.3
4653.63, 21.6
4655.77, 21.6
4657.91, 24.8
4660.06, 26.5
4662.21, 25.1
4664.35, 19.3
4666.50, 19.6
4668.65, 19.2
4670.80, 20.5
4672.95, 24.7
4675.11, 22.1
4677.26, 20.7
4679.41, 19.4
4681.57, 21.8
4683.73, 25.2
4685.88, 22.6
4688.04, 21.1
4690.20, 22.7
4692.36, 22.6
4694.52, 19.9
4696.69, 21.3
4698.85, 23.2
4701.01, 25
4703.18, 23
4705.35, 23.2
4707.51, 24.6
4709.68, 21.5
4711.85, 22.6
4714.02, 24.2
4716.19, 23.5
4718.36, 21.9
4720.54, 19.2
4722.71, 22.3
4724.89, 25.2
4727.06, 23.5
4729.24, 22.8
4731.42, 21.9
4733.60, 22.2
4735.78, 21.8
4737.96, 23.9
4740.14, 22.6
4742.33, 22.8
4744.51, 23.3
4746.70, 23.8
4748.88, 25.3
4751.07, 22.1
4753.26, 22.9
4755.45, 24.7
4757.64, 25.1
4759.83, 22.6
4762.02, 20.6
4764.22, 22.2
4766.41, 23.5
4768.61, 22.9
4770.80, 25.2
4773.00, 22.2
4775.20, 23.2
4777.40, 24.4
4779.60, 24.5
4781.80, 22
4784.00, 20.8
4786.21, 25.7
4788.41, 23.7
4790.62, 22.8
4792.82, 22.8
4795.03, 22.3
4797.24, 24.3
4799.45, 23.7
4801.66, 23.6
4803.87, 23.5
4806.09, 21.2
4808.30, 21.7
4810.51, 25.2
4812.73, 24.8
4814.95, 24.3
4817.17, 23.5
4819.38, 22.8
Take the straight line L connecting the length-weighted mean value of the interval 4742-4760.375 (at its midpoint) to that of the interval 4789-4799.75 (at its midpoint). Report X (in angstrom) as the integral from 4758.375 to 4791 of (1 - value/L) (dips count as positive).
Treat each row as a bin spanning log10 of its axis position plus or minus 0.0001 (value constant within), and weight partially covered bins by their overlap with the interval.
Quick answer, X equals 0.40 angstrom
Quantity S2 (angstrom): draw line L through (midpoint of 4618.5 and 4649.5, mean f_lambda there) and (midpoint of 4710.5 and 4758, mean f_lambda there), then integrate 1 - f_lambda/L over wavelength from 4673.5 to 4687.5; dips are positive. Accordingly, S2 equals -0.42 angstrom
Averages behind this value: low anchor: 20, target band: 22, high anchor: 23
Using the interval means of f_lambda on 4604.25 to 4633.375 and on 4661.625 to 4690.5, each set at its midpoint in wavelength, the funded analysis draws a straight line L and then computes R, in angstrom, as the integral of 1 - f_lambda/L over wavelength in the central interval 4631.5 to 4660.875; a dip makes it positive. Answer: 2.6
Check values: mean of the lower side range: 22.4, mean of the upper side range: 21.6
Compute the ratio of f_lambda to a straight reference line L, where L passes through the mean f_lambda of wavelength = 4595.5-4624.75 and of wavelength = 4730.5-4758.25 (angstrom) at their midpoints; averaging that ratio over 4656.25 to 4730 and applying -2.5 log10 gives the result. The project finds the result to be 0.017 mag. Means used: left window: 22.2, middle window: 22.5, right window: 23.2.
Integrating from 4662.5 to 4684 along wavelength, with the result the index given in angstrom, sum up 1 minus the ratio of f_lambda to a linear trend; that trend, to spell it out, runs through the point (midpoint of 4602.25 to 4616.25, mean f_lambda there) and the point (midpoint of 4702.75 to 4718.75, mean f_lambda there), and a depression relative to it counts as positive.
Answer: 1.4 angstrom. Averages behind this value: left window 22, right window 23.1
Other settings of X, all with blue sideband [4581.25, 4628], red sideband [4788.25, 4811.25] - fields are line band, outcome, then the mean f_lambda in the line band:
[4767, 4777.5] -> -0.2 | 23.5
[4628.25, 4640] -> 0.2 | 21.9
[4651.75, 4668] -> -0.2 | 22.7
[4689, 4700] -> 0.3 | 22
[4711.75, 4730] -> -0.1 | 22.8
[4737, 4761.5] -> -0.7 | 23.5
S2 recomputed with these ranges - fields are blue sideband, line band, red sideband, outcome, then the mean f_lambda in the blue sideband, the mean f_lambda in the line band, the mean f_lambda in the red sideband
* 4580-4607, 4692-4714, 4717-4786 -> -0.3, 21.2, 22.8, 23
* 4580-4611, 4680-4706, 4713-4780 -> 0.0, 21.5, 22.6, 23.1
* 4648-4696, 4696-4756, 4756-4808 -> -1.4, 21.8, 23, 23.2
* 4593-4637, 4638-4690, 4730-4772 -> 4.5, 22.3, 20.6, 23.1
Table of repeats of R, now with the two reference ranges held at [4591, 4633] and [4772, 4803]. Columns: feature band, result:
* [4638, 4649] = 3.42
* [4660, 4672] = 0.61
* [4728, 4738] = 0.23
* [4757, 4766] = 0.21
